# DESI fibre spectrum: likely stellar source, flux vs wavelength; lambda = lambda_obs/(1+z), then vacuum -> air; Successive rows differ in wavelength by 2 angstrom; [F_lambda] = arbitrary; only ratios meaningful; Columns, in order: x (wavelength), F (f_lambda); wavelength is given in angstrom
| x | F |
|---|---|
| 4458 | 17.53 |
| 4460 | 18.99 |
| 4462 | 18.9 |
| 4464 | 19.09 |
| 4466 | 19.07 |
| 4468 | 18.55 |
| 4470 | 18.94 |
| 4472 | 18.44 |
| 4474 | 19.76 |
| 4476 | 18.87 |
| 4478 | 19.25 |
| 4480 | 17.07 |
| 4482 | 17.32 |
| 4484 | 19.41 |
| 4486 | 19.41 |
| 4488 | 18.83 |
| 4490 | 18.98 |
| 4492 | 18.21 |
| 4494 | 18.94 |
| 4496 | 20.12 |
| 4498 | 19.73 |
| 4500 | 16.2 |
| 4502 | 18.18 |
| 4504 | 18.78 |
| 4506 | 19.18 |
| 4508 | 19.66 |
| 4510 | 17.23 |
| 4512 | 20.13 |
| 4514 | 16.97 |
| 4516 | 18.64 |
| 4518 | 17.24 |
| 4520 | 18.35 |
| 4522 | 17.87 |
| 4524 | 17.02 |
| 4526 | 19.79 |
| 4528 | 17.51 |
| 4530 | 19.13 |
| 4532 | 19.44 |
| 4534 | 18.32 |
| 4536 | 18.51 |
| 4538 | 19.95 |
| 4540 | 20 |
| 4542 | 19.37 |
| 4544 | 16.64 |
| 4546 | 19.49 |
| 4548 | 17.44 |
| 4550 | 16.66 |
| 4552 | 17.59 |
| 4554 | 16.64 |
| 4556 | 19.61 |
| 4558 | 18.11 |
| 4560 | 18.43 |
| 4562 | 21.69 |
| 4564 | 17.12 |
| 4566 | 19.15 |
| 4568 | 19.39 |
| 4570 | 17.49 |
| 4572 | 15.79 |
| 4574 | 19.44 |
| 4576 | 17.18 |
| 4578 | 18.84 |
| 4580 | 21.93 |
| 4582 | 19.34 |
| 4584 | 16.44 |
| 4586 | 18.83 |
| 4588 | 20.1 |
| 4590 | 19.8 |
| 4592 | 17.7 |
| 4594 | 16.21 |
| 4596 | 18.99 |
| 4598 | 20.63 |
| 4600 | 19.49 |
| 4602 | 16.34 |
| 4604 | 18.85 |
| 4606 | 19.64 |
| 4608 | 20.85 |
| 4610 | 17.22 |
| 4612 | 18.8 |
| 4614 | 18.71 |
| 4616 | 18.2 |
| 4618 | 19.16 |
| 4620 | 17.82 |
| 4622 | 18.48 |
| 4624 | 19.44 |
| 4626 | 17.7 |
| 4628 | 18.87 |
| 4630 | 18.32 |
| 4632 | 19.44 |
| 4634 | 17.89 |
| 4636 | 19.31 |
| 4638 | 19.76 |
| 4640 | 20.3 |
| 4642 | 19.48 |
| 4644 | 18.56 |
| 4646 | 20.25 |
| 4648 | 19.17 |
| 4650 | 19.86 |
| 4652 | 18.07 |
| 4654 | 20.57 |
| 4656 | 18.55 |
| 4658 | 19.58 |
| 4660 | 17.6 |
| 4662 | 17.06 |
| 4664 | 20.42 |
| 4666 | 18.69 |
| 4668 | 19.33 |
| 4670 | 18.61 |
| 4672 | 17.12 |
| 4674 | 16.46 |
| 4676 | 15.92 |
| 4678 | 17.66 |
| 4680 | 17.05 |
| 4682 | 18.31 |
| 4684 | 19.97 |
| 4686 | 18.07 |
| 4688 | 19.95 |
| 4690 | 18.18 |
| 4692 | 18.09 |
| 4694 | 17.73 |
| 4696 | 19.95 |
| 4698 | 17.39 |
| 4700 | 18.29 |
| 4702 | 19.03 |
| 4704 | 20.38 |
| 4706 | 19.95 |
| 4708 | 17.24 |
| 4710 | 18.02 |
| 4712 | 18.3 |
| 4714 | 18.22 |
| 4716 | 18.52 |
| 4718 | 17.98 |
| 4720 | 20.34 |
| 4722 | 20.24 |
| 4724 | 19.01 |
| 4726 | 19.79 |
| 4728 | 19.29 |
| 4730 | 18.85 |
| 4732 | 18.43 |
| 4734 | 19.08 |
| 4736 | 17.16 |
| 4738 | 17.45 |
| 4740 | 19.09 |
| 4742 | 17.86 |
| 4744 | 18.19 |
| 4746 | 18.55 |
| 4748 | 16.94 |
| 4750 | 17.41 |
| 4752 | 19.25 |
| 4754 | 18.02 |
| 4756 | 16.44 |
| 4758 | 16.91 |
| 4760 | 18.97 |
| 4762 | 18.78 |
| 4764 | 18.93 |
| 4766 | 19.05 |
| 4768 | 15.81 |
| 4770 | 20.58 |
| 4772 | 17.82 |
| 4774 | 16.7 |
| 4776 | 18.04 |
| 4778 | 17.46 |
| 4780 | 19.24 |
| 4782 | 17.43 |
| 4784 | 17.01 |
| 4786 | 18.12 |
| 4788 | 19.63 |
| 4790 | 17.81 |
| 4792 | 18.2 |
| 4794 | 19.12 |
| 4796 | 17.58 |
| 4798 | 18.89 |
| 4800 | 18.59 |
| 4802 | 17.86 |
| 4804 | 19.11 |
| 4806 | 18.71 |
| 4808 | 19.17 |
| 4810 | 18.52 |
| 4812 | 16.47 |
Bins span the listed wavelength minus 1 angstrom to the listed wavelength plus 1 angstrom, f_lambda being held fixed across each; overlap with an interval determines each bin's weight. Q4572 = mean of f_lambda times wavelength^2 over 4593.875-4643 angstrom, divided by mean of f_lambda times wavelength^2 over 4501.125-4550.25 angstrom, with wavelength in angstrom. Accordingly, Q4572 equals 1.06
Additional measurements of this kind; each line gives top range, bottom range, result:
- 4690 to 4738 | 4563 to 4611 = 1.06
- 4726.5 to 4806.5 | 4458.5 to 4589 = 1.09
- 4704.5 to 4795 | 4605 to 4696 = 1.02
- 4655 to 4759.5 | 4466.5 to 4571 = 1.08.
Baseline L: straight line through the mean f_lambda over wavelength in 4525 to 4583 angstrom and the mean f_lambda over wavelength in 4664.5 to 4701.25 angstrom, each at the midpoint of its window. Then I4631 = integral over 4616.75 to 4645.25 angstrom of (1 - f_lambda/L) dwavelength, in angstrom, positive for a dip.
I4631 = -0.8 angstrom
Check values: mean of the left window 18.6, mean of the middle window 18.9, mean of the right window 18.2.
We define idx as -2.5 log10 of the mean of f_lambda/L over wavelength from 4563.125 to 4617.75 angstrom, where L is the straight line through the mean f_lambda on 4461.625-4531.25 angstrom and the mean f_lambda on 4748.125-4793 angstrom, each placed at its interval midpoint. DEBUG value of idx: -0.01 mag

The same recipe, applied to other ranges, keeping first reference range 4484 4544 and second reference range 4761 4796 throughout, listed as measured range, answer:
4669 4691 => 0.03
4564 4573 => 0.04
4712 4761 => -0.01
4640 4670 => -0.04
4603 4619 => -0.03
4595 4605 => -0.02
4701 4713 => -0.03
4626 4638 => -0.02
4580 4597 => -0.01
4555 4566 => -0.02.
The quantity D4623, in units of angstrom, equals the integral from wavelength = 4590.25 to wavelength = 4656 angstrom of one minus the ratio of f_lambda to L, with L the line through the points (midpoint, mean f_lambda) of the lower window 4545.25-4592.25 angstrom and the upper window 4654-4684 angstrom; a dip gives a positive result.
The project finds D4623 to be -2.0 angstrom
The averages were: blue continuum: 18.5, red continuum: 18.2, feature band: 18.9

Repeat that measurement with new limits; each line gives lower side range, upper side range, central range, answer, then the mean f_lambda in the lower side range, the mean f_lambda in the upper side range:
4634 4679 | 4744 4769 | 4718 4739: -0.9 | 18.7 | 17.9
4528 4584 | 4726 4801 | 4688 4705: -0.4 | 18.6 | 18.2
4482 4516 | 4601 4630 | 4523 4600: 0.2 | 18.7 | 18.6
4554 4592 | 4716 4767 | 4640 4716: -0.1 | 18.7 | 18.5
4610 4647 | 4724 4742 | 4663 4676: 0.4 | 18.9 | 18.6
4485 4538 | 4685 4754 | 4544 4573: 0.7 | 18.6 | 18.6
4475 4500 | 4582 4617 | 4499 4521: 0.6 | 18.7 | 18.7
